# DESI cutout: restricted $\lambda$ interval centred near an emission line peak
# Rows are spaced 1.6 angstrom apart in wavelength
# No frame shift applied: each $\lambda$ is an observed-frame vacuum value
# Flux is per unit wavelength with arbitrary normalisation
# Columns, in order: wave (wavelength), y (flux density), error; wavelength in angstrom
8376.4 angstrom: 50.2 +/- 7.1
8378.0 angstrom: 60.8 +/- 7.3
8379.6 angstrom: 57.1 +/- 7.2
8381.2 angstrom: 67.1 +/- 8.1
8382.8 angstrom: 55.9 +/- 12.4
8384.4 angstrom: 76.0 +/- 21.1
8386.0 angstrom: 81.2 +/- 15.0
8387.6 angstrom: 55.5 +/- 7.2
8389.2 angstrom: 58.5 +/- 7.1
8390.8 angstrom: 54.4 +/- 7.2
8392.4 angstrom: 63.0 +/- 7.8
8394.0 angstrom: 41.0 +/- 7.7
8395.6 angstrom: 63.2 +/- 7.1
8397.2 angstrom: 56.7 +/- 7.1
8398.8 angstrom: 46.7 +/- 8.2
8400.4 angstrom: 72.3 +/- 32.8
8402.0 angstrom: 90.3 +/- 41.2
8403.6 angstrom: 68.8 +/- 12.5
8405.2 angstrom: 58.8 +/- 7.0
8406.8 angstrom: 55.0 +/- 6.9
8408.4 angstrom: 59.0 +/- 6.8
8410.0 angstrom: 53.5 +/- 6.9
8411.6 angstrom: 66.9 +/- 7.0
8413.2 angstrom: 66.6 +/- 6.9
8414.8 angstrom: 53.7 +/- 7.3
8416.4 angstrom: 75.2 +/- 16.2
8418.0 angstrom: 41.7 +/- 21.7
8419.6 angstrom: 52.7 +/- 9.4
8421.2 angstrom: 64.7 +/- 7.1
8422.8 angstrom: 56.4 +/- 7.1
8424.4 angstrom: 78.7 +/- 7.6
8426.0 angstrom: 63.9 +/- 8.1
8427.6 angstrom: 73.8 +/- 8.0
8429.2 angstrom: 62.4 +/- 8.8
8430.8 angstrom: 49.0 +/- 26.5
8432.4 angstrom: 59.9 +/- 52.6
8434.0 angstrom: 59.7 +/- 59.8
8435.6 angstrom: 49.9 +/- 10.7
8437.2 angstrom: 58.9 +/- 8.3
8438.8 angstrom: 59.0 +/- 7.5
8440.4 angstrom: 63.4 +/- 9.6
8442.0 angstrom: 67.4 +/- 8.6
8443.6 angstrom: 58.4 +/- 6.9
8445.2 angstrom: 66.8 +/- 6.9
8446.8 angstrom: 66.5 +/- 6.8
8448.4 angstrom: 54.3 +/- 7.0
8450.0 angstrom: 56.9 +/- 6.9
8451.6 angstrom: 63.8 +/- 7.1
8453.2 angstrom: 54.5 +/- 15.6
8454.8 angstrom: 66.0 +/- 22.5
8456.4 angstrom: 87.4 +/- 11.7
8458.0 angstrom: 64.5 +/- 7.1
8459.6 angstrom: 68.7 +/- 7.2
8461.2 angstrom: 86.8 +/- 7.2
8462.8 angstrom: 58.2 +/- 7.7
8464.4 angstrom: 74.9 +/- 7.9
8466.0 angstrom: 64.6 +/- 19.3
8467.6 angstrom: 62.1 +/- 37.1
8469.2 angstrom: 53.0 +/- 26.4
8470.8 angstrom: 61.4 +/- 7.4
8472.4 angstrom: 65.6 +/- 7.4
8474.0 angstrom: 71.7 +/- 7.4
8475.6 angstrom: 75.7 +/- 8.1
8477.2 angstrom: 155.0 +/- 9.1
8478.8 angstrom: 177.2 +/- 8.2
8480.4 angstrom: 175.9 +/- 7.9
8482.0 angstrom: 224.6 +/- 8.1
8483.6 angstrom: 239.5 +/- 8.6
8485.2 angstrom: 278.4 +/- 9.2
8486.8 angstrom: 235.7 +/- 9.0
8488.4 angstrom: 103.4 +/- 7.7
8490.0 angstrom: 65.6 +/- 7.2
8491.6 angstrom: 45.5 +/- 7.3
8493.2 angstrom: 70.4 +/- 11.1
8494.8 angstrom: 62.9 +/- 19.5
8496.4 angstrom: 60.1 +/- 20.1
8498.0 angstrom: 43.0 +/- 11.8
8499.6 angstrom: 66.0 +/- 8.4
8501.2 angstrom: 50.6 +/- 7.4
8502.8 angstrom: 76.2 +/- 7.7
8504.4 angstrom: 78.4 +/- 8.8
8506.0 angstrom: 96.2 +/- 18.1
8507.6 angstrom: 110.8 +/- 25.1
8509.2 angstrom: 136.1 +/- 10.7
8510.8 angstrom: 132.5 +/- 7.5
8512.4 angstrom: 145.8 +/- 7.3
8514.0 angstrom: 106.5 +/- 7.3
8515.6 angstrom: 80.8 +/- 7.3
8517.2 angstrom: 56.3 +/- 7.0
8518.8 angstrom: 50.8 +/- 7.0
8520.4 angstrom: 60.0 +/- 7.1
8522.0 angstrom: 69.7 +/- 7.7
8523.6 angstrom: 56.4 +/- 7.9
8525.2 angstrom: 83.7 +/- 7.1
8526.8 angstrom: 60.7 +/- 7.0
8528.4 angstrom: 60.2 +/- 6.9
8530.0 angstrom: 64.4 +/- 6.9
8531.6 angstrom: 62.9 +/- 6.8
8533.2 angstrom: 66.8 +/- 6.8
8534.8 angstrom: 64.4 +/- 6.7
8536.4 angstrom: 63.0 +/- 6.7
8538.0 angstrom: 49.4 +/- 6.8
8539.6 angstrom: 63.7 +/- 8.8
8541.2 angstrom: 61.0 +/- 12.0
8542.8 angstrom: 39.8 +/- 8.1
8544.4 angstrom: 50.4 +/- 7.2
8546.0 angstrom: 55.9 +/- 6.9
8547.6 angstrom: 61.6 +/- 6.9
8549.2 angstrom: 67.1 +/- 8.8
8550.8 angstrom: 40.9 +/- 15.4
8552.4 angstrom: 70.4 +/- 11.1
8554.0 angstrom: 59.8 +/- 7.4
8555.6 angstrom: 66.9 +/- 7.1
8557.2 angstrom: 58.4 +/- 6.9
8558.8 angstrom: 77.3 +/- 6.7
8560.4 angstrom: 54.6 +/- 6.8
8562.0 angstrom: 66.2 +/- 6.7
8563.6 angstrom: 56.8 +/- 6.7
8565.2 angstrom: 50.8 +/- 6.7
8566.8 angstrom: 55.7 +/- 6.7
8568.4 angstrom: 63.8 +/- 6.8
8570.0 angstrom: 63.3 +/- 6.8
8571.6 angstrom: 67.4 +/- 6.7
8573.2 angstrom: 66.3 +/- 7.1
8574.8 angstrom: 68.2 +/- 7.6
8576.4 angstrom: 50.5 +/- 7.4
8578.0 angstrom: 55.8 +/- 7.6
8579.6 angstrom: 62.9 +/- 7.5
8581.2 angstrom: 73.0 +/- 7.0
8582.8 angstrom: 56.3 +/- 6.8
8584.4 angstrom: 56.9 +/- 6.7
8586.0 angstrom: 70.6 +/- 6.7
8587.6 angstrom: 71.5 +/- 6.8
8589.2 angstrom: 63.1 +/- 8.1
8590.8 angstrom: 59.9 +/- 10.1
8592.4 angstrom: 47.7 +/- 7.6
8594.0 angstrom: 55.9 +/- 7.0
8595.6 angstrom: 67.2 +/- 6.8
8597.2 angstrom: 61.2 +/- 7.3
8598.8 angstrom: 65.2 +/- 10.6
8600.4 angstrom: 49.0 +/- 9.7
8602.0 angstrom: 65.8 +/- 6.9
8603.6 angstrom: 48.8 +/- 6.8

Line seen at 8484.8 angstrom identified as H-alpha 6563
